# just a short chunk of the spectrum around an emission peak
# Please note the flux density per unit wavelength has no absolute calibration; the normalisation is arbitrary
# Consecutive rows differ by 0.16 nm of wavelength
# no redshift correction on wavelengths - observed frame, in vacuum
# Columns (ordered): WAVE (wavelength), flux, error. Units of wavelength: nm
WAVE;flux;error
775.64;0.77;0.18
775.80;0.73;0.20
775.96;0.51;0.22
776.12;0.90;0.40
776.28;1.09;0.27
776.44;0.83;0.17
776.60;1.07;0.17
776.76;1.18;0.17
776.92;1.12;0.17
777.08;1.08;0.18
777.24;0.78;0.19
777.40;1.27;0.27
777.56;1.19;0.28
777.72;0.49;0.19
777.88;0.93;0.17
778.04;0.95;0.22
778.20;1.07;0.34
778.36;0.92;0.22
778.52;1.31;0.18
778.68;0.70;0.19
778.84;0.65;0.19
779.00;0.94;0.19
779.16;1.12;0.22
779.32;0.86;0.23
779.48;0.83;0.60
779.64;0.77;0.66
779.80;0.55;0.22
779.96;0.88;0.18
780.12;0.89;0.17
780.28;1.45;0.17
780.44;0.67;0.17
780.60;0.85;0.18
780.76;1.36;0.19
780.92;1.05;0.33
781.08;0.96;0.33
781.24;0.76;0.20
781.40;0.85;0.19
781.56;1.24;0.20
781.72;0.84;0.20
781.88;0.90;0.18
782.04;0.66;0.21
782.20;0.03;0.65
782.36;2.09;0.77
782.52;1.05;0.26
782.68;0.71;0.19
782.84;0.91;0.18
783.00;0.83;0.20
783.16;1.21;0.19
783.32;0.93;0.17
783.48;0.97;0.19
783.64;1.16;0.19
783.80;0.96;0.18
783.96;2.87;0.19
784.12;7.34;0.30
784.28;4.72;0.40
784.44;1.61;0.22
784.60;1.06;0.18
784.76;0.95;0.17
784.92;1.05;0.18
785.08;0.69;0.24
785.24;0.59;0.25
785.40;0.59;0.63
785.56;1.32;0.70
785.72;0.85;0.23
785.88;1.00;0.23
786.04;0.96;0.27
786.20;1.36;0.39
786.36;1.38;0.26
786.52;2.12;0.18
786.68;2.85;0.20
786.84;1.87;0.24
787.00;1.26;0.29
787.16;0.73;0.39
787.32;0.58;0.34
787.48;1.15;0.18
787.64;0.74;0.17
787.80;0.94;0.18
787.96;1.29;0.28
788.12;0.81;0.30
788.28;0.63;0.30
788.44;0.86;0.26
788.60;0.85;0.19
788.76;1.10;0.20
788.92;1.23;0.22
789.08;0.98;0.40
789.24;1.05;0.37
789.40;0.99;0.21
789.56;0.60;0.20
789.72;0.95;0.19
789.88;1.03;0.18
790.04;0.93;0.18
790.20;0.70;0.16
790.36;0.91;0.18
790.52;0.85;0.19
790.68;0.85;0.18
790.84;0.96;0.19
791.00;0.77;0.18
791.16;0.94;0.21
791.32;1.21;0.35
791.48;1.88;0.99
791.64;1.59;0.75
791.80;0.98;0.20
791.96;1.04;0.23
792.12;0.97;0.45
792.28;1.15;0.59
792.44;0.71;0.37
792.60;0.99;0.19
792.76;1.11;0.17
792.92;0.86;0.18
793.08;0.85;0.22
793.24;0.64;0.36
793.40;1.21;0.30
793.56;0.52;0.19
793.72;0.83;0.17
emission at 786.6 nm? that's [N II]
